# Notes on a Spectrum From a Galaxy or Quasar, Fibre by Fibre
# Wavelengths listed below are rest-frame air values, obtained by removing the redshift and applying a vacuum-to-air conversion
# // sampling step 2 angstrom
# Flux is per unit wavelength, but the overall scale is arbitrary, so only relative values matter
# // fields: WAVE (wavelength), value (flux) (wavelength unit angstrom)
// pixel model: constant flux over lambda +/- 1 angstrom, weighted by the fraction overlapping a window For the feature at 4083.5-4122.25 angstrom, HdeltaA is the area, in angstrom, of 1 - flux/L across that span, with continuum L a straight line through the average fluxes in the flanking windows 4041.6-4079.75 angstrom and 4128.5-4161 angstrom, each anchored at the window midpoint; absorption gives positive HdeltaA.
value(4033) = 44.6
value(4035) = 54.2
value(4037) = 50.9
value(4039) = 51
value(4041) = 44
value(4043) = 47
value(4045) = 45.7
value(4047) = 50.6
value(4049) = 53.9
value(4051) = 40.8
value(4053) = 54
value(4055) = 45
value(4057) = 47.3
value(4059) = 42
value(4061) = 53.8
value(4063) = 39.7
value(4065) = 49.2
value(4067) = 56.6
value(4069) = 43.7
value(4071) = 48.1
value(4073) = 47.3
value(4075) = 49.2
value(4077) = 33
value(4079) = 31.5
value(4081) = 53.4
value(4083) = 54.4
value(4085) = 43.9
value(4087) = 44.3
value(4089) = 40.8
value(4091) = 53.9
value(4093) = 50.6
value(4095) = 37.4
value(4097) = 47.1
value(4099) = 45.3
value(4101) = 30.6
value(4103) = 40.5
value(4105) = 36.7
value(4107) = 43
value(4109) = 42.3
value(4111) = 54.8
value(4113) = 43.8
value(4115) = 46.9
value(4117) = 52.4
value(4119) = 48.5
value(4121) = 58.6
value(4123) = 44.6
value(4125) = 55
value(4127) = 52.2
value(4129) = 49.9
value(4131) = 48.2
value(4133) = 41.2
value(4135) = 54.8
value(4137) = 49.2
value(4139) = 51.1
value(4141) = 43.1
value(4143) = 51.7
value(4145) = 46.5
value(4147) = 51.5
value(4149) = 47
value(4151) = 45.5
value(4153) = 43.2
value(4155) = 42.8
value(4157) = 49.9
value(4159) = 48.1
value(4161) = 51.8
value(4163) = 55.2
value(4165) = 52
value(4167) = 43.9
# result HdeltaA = 1.3 angstrom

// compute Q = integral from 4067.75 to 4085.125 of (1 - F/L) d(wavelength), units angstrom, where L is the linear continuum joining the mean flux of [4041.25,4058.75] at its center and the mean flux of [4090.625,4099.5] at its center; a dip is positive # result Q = 0.7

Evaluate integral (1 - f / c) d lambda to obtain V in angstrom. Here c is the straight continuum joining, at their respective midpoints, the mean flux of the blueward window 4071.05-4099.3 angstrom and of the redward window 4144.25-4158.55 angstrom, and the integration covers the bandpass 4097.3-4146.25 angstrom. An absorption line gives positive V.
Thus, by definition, -1.2 angstrom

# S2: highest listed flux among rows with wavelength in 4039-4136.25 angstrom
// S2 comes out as 58.6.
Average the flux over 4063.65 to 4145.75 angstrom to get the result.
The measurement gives 46.7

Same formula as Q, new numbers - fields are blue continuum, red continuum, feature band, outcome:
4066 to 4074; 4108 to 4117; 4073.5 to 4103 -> 2.7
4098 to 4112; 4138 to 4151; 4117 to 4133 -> -1.9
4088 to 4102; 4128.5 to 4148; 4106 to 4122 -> -1.0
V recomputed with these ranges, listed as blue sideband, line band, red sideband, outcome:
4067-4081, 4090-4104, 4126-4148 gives 0.66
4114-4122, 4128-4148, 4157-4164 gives 1.09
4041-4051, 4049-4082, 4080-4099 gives 1.01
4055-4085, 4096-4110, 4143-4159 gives 1.74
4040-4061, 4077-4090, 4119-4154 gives 1.13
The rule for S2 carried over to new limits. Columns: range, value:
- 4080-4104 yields 54.4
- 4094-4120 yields 54.8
